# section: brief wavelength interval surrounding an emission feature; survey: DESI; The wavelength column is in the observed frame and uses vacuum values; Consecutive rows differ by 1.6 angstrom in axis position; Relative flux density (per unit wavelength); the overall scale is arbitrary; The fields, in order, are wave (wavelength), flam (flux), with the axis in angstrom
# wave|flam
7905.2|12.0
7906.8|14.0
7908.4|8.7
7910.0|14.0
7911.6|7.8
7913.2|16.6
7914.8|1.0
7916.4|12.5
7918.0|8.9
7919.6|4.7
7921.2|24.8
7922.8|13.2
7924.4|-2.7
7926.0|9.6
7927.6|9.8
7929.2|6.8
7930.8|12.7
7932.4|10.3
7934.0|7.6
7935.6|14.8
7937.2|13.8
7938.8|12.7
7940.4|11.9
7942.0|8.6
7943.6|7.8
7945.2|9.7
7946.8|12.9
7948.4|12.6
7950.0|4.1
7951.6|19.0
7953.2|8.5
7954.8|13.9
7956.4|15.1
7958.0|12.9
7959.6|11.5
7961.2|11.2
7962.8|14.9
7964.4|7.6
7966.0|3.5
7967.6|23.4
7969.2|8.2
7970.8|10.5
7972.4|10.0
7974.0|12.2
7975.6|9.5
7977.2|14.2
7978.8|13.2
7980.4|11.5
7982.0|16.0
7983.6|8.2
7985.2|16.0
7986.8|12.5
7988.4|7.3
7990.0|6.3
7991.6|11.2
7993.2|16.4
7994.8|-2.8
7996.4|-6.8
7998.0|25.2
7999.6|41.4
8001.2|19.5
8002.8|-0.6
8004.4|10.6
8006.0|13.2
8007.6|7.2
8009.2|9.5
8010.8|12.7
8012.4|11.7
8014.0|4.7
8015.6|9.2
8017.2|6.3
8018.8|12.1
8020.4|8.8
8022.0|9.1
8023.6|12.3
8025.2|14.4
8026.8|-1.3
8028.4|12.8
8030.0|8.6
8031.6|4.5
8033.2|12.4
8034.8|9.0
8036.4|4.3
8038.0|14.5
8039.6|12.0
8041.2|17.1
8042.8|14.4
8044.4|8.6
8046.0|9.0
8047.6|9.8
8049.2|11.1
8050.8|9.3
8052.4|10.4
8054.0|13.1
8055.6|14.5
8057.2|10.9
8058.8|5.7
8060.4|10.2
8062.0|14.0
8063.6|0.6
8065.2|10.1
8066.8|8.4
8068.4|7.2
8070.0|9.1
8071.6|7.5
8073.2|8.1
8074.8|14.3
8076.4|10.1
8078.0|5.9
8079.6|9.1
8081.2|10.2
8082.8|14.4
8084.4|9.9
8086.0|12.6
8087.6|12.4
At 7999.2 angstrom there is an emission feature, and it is Hgamma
